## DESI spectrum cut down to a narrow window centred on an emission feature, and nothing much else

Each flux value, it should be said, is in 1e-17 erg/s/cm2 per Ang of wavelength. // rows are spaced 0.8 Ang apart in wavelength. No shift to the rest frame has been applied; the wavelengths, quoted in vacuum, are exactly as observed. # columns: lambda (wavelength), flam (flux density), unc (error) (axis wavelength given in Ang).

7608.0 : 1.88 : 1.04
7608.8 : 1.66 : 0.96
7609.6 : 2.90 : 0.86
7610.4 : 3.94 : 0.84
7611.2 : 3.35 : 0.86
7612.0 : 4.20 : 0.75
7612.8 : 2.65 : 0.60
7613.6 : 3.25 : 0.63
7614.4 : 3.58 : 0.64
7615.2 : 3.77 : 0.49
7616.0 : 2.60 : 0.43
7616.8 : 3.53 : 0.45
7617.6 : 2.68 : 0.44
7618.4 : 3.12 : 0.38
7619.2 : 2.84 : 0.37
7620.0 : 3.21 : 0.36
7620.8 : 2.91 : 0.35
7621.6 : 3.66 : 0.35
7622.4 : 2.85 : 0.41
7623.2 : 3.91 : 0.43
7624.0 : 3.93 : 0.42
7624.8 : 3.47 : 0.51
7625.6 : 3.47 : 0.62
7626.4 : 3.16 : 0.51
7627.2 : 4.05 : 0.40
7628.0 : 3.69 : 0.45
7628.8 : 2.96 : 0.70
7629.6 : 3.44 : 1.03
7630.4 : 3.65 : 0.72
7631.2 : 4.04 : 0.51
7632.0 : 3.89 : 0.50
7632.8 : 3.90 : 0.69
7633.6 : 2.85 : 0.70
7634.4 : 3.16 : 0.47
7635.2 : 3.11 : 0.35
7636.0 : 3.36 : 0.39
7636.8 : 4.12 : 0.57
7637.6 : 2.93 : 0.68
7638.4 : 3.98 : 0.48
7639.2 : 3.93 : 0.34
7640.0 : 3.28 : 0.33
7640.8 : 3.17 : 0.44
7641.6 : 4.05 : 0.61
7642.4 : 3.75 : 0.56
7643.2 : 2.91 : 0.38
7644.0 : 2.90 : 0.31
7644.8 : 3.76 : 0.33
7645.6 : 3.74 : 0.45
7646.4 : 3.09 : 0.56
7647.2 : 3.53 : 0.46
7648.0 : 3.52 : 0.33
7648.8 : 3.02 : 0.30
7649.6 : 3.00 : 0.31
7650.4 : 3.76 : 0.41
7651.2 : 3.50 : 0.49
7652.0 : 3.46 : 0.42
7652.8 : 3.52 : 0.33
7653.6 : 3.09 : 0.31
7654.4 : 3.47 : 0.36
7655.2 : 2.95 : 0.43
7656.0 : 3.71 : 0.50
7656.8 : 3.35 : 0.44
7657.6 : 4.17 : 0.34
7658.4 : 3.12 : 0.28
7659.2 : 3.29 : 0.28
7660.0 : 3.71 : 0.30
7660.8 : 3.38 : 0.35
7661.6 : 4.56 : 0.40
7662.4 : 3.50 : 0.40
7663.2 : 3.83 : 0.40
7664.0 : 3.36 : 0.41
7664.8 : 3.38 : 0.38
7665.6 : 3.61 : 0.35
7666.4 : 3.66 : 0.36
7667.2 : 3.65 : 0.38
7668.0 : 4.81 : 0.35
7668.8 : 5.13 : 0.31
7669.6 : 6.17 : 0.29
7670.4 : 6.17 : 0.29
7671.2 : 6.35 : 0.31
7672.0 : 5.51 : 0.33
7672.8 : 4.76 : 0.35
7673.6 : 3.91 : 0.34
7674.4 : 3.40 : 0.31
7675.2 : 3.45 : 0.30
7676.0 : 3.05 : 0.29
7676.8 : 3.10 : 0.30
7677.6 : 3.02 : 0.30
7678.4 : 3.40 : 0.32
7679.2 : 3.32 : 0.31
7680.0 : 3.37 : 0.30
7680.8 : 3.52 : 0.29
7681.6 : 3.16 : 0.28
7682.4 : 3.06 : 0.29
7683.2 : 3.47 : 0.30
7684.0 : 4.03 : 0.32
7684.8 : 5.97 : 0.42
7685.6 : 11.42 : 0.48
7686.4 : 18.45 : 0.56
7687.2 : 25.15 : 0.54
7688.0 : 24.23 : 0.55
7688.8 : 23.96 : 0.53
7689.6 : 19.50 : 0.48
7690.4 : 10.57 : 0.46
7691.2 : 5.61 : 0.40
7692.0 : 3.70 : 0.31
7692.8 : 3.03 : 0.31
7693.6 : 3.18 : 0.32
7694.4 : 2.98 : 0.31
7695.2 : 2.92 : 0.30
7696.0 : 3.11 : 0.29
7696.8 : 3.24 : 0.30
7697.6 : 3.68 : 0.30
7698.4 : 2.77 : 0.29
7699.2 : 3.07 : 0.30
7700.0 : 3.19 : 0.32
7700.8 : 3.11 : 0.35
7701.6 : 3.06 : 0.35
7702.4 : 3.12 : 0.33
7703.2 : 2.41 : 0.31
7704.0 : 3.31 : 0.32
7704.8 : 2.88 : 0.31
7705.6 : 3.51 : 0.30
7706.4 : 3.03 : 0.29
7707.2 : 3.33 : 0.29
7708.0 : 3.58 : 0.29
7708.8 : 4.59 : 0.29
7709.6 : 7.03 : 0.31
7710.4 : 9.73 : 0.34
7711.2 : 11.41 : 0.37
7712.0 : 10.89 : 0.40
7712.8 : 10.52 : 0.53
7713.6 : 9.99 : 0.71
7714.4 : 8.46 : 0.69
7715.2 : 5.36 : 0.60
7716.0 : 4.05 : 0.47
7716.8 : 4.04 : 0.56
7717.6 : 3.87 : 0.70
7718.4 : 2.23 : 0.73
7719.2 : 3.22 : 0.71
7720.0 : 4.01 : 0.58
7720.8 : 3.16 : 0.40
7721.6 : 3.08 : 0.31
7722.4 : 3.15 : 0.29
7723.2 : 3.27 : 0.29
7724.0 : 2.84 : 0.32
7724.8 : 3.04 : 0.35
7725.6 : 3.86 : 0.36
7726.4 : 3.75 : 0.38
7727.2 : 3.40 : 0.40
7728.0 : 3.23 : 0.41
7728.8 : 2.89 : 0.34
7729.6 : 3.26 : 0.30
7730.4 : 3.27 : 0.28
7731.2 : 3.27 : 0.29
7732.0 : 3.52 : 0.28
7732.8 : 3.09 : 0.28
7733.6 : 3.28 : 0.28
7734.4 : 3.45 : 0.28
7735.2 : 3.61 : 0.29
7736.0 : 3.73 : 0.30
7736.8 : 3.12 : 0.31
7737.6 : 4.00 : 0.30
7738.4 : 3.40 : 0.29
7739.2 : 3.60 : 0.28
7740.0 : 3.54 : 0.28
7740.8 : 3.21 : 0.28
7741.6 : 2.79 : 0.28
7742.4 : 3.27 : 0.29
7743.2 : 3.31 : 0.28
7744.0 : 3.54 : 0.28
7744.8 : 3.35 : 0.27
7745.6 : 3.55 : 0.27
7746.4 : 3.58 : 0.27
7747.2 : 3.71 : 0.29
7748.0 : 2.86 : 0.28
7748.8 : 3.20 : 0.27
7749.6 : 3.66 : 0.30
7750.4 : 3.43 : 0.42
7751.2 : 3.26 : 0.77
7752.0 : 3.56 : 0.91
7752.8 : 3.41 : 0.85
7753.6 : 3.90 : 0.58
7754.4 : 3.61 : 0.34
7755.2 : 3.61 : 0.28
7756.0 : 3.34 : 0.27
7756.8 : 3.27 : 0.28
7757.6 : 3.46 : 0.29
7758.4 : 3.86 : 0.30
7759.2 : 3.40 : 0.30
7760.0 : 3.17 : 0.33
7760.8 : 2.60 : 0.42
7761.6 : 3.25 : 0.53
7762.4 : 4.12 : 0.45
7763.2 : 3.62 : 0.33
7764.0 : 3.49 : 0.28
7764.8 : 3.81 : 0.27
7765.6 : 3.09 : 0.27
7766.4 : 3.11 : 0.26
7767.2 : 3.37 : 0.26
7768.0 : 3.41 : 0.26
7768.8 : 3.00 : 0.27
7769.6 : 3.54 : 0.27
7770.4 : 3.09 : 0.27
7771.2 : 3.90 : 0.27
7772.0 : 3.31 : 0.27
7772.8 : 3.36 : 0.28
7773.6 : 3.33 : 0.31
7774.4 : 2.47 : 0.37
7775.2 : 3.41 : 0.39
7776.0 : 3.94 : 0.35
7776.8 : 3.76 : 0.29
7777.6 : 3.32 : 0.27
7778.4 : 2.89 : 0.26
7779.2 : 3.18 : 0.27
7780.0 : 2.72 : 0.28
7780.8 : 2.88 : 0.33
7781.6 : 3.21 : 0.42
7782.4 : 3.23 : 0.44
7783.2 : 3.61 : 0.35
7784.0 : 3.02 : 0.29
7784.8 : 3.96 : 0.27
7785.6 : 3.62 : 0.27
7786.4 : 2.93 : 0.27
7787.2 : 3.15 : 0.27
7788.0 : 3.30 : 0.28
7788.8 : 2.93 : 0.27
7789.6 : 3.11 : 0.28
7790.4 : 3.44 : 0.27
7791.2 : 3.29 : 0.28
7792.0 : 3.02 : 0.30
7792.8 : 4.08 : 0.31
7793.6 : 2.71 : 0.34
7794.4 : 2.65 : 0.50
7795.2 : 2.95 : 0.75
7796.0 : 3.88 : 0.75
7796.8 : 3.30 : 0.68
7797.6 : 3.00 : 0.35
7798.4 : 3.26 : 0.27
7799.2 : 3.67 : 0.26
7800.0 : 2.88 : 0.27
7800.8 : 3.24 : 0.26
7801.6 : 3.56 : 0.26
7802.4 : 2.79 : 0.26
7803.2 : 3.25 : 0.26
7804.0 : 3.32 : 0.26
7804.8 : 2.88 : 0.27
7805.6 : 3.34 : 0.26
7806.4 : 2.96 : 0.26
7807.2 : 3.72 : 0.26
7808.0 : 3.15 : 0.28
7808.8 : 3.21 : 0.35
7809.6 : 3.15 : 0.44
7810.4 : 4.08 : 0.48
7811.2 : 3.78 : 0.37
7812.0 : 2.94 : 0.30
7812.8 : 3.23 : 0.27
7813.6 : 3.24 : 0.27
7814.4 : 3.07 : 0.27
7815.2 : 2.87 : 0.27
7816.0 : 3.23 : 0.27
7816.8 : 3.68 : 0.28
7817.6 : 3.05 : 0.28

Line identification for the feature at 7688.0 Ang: H-alpha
